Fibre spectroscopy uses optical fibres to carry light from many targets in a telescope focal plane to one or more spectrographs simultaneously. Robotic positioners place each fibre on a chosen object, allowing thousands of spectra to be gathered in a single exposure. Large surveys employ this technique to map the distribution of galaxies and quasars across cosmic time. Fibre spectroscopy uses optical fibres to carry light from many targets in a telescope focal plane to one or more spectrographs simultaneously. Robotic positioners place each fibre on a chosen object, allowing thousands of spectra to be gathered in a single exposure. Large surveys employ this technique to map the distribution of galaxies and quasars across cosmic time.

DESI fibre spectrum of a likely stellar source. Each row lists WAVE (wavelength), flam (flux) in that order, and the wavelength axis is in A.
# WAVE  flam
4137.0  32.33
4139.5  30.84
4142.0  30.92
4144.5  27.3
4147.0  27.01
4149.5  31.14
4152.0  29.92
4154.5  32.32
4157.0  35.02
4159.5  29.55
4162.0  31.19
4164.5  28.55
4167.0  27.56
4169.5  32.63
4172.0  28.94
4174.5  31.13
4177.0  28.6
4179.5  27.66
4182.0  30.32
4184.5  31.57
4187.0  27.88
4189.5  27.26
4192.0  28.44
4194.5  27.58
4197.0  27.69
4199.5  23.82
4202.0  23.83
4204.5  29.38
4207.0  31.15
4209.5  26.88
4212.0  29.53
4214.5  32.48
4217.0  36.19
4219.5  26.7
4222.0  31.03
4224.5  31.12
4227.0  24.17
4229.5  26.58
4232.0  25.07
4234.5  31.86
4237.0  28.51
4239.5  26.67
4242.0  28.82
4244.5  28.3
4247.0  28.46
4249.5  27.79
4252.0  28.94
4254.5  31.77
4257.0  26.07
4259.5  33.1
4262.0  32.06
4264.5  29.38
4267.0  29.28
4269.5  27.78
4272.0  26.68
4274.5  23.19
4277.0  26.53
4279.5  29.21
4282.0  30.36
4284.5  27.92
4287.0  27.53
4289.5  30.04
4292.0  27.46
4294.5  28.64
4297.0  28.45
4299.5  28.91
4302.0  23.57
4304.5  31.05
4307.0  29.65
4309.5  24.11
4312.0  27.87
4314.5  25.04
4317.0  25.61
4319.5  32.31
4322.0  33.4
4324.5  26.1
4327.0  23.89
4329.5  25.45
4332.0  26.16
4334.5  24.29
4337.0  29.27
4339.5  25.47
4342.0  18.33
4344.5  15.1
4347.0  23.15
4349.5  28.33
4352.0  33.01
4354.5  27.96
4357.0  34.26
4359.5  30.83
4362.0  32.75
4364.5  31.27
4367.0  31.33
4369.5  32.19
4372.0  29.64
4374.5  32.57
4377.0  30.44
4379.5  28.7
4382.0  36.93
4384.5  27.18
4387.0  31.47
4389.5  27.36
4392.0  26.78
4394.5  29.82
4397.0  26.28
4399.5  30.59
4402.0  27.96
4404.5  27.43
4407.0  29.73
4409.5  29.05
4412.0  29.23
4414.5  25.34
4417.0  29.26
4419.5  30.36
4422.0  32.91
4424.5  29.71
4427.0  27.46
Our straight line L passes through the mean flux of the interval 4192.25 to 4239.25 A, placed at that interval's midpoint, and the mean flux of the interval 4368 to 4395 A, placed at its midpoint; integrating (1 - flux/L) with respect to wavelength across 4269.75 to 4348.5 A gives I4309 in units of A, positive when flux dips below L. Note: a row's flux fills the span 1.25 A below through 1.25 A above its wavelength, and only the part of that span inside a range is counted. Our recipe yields 7.7 A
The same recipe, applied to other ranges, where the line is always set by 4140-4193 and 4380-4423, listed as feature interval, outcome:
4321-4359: 4.0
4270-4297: 1.6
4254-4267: -0.3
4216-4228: -0.1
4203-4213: 0.2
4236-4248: 0.6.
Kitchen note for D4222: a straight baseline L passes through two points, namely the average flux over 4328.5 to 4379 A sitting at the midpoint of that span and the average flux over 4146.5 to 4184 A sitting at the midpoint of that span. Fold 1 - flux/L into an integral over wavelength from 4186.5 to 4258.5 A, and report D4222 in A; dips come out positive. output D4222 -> 2.7 A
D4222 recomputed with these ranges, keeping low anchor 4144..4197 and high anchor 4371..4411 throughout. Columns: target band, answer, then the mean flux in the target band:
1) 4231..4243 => 0.54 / 28.2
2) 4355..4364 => -0.80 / 32.1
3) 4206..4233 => 0.34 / 29.2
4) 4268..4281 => 1.21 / 26.8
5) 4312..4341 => 2.51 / 27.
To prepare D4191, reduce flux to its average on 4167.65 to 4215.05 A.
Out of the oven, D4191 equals 28.7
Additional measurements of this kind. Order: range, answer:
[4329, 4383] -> 28.5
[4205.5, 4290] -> 28.8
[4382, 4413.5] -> 28.9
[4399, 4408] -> 28.8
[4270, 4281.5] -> 26.8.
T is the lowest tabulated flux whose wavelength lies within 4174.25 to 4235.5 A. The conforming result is 23.82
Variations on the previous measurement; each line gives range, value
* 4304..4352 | 15.1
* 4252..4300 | 23.19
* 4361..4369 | 31.27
